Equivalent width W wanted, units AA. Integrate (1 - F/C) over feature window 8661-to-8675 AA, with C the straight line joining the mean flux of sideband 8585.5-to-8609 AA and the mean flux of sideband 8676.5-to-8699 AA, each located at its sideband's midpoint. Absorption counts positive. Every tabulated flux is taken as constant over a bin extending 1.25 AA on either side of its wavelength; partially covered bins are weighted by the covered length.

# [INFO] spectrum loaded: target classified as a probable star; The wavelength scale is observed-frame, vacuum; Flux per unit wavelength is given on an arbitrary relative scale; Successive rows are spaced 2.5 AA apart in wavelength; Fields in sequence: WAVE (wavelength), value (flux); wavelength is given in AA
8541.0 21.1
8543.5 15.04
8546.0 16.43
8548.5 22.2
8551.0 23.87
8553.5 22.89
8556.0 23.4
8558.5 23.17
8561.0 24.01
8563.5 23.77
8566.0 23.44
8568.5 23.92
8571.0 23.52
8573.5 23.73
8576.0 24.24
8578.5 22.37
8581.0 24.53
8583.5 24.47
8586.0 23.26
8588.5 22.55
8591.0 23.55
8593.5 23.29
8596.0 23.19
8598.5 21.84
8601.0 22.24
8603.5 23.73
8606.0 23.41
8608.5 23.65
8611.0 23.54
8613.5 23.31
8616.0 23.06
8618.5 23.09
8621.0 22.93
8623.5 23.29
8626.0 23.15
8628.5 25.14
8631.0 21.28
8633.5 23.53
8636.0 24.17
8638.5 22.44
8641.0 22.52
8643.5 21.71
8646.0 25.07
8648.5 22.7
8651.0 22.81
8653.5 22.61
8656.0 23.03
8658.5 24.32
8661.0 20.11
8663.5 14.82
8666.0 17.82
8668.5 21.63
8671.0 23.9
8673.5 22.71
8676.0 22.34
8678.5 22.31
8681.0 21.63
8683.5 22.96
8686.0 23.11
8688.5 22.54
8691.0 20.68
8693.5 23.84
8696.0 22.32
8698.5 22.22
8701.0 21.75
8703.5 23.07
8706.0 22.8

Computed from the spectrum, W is 1.4 AA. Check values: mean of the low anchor 23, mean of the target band 20.2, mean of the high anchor 22.4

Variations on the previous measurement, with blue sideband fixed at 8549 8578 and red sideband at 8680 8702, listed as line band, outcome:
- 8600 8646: -0.4 AA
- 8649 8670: 1.5 AA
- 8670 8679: -0.1 AA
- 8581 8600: 0.1 AA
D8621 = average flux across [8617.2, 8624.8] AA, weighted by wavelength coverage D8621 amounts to 23.1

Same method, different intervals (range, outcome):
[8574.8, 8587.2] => 23.8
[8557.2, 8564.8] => 23.6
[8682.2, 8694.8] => 22.6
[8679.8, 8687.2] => 22.6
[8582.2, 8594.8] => 23.4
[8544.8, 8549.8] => 19.4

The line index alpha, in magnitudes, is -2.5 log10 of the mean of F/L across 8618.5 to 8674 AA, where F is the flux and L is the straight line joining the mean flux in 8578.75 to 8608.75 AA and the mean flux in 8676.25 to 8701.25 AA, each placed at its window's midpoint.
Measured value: 0.02 mag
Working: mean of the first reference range 23.3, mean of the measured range 22.4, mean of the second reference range 22.4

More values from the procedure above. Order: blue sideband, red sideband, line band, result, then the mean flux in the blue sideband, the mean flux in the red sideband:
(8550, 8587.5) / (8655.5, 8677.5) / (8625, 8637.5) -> -0.067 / 23.6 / 21.1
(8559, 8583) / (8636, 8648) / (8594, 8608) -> 0.023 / 23.7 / 23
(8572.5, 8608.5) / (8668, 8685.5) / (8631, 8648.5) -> -0.008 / 23.3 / 22.6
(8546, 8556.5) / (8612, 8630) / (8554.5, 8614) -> -0.029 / 22.3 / 23.4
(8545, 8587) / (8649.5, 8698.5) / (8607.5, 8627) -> -0.033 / 23.2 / 21.9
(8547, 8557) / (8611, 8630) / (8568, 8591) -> -0.023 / 22.9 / 23.4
